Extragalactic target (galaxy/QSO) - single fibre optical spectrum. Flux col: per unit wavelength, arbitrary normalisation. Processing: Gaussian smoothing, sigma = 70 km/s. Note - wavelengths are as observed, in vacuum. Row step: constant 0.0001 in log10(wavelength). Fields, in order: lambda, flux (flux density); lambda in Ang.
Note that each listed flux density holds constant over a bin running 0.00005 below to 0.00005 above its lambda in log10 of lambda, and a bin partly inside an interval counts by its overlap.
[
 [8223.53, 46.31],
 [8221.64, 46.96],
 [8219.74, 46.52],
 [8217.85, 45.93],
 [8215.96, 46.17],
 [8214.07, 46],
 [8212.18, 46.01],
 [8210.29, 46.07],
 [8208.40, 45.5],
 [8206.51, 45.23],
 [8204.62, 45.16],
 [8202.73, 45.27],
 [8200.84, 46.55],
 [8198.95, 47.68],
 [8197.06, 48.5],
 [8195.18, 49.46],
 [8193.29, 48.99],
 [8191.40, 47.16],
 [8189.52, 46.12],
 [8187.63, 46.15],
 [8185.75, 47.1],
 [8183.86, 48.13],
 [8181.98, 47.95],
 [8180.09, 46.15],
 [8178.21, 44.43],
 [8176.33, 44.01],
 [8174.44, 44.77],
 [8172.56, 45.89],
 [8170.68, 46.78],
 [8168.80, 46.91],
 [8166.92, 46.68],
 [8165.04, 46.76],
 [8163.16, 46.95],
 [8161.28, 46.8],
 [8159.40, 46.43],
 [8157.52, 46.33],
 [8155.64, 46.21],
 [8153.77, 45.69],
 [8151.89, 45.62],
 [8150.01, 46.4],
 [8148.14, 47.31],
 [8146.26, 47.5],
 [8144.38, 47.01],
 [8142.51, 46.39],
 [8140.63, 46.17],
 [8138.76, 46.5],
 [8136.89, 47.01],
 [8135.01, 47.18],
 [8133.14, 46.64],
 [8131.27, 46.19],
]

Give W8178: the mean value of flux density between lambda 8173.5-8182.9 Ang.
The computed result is 45.4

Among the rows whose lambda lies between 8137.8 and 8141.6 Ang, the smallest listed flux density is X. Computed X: 46.17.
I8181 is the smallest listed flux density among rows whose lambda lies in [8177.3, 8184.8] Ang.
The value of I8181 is 44.43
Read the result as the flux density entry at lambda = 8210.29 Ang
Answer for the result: 46.07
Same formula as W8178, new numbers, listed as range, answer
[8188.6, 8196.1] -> 47.9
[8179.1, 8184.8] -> 47.4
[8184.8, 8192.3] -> 46.6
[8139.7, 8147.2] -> 46.7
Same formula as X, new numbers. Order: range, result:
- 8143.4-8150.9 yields 46.4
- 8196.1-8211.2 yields 45.16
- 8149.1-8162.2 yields 45.62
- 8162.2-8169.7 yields 46.68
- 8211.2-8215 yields 46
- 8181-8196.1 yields 46.12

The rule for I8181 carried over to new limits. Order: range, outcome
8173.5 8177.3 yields 44.01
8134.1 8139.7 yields 46.5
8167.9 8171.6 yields 46.78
